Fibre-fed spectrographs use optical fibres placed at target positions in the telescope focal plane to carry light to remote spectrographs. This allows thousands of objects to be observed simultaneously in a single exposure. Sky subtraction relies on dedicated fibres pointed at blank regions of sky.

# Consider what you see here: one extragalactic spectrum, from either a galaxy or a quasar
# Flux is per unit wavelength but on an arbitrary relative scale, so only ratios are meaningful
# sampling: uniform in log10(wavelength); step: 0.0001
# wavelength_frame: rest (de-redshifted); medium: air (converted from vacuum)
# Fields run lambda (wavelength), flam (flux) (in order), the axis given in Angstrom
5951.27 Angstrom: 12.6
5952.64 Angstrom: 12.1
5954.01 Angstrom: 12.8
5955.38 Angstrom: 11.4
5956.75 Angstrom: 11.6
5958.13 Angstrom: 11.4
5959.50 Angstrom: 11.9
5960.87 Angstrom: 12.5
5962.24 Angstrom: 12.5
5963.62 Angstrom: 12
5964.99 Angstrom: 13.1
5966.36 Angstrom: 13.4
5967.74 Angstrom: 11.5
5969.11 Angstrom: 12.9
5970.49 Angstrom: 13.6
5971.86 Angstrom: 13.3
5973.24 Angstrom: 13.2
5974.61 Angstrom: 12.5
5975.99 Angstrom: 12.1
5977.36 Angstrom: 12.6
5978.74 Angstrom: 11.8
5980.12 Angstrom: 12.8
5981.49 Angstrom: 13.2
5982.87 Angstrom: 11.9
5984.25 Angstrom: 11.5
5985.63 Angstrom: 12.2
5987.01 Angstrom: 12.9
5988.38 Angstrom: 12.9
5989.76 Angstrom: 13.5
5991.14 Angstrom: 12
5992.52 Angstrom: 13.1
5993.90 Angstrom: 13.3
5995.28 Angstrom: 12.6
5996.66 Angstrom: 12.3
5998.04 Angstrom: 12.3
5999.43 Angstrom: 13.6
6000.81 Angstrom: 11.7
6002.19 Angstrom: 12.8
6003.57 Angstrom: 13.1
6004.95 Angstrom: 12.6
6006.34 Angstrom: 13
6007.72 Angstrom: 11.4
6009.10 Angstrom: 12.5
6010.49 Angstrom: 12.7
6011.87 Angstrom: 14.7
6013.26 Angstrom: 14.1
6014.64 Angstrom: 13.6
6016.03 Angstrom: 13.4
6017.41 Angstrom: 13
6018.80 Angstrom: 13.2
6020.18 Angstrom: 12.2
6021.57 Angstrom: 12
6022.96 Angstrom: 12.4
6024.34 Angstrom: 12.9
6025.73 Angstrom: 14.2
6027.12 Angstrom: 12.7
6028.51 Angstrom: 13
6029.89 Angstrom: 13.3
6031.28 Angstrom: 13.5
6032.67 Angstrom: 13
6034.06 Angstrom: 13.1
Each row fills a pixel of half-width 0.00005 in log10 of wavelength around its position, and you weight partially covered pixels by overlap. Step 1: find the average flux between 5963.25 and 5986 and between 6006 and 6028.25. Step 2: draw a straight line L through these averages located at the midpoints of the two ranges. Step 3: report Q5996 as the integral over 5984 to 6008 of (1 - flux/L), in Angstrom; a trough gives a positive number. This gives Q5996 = 0.3 Angstrom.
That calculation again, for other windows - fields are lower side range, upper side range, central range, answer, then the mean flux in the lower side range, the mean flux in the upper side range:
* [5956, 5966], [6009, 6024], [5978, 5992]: 0.1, 12.2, 13.1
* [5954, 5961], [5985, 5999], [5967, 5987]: -0.3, 11.8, 12.7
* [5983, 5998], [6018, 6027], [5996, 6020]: -0.4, 12.6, 12.8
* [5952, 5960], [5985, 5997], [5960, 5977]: -0.7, 11.9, 12.8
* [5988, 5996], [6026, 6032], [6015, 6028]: 0.2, 12.9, 13.2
